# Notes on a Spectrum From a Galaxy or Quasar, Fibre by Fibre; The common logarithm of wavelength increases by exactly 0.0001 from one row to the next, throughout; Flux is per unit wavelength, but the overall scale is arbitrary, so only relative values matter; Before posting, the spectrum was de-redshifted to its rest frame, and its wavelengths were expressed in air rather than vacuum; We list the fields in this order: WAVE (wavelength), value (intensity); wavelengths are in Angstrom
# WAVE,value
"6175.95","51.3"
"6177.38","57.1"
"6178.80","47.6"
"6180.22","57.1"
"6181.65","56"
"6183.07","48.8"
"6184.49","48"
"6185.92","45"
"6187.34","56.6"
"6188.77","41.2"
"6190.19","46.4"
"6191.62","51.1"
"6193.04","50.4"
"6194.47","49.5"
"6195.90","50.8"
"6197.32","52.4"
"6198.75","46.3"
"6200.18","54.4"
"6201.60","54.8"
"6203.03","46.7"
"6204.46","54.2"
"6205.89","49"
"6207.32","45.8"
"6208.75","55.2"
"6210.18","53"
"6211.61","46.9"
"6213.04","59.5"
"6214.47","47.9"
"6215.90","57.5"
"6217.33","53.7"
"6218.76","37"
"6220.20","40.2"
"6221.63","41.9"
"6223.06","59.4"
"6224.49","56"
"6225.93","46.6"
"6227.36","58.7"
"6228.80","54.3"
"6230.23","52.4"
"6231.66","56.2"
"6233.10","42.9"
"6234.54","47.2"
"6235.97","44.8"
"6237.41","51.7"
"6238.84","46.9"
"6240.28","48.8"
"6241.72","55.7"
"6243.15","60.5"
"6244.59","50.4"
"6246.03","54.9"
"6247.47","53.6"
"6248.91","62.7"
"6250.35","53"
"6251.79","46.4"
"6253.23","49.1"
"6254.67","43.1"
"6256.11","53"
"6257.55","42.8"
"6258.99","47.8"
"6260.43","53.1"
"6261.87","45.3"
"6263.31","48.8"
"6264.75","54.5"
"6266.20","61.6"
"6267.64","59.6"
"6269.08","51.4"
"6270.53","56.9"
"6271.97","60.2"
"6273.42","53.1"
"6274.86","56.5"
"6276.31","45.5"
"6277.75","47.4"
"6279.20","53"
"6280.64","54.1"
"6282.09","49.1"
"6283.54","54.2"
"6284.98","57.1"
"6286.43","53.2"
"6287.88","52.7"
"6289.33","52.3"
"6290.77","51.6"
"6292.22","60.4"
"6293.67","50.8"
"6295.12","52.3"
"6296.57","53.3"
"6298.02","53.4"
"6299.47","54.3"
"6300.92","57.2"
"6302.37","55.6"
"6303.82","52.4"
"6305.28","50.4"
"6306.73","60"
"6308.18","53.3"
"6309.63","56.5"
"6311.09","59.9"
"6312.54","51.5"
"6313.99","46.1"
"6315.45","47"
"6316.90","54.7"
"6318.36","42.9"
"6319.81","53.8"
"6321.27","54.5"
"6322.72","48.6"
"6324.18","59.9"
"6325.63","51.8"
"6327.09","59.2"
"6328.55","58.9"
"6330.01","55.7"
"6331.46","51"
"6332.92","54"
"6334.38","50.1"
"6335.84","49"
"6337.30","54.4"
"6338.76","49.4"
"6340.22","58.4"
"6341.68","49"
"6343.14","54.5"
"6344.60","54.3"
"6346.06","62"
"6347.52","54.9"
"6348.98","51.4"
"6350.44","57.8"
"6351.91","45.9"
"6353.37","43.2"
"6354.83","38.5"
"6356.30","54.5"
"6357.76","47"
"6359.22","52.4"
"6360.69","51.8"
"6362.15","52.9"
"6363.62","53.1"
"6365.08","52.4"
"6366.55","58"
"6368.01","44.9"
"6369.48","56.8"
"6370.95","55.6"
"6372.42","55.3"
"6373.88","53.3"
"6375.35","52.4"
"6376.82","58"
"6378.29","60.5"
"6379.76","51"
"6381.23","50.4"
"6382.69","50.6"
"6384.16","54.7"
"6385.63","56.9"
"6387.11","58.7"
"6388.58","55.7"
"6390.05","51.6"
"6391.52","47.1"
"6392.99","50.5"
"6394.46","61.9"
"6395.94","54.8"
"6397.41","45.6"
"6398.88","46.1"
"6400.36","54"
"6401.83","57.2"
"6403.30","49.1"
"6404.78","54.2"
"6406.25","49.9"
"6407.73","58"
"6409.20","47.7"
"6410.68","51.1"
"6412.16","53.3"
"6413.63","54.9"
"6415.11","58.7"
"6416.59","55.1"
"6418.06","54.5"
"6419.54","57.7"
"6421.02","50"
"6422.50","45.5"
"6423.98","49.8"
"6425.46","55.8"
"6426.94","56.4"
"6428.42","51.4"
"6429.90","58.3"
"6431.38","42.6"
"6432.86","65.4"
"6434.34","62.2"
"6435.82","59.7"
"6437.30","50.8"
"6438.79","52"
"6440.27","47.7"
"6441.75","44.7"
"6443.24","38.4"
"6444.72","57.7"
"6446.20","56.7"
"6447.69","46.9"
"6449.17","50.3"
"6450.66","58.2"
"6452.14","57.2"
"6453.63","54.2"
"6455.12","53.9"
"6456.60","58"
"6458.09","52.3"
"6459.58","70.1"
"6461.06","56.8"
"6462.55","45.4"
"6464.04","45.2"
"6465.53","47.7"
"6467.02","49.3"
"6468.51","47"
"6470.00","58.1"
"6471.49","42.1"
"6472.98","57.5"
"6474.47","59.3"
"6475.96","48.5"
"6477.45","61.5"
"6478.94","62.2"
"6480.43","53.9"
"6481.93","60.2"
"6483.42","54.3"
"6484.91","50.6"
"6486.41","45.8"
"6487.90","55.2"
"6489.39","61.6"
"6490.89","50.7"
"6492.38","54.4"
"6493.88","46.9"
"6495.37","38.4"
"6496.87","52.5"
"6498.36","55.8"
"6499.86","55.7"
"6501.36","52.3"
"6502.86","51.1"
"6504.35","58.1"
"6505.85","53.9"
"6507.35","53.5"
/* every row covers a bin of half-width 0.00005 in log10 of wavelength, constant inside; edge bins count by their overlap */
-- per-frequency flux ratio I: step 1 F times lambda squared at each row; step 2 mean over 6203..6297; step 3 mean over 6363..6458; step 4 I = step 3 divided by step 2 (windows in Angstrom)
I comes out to 1.08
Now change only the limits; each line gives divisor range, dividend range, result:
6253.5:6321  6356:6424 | 1.04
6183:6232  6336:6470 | 1.11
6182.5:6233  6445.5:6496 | 1.15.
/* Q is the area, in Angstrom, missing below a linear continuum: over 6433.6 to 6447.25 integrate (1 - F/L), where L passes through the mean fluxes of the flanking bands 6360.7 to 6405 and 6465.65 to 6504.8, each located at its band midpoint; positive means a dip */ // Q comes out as 0.3 Angstrom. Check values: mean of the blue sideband 53.4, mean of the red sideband 53.1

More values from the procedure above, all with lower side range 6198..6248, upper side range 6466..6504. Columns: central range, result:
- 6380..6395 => -0.4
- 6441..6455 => 0.3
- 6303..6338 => -1.0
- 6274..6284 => 0.0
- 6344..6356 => 0.2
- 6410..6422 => -0.4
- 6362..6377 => -0.5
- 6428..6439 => -0.6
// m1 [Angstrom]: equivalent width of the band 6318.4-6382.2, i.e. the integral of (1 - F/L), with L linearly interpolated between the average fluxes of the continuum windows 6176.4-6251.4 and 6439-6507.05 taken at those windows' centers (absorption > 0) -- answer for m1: -1.1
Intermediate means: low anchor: 51.1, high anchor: 52.9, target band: 52.9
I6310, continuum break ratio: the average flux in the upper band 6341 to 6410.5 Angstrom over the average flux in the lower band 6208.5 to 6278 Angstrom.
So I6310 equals 1.0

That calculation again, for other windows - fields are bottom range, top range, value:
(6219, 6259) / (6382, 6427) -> 1.05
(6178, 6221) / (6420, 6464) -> 1.06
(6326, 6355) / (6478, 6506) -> 1.01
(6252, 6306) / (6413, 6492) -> 1.02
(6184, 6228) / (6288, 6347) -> 1.07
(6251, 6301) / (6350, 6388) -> 1.00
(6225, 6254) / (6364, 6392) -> 1.04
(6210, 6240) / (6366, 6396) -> 1.08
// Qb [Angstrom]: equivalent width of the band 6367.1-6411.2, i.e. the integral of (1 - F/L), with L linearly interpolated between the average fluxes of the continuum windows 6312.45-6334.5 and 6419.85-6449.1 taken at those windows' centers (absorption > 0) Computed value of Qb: -0.6 Angstrom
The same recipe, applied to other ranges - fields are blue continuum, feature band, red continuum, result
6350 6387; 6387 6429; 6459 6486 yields 0.0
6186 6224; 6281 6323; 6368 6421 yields -1.0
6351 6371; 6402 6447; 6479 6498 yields -1.4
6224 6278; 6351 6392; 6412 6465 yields 0.5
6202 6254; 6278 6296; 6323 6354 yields -0.3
